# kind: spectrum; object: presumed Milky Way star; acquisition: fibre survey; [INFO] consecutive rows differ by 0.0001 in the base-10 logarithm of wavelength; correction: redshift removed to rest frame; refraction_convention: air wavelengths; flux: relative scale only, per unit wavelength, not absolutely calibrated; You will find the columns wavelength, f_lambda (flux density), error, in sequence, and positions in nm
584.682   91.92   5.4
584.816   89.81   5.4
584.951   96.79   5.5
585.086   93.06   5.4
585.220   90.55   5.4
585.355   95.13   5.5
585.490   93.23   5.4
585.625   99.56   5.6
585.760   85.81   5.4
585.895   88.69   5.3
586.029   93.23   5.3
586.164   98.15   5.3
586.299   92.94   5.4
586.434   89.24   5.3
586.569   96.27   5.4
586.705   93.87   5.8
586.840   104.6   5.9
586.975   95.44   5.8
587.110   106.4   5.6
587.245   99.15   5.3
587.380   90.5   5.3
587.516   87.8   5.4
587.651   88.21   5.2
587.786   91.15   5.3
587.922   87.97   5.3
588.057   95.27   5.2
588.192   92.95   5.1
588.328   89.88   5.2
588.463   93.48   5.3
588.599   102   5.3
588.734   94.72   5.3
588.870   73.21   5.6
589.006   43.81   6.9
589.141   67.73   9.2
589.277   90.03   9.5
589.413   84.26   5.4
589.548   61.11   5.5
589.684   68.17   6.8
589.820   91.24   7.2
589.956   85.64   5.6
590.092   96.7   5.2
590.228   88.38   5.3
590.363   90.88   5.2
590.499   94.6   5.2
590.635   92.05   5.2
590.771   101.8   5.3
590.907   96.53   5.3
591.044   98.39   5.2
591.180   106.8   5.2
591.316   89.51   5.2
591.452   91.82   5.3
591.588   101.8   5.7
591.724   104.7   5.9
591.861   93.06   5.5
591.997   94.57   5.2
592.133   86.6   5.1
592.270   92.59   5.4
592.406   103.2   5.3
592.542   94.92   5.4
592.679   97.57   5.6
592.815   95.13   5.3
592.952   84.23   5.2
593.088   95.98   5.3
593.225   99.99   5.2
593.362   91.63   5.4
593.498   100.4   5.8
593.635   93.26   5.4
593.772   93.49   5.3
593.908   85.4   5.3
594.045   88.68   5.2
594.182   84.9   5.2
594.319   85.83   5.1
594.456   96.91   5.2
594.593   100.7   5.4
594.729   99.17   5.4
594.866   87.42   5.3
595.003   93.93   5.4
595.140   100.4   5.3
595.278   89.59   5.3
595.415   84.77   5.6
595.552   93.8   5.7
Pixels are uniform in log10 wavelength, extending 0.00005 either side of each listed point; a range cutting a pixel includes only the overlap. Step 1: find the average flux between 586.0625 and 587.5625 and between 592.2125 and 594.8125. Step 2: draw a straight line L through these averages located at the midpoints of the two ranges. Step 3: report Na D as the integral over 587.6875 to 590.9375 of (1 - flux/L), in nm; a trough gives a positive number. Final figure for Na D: 0.30 nm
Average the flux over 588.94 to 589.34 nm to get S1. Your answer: 67.1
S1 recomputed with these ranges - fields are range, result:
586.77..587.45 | 99.2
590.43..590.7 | 93.3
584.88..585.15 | 94.7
